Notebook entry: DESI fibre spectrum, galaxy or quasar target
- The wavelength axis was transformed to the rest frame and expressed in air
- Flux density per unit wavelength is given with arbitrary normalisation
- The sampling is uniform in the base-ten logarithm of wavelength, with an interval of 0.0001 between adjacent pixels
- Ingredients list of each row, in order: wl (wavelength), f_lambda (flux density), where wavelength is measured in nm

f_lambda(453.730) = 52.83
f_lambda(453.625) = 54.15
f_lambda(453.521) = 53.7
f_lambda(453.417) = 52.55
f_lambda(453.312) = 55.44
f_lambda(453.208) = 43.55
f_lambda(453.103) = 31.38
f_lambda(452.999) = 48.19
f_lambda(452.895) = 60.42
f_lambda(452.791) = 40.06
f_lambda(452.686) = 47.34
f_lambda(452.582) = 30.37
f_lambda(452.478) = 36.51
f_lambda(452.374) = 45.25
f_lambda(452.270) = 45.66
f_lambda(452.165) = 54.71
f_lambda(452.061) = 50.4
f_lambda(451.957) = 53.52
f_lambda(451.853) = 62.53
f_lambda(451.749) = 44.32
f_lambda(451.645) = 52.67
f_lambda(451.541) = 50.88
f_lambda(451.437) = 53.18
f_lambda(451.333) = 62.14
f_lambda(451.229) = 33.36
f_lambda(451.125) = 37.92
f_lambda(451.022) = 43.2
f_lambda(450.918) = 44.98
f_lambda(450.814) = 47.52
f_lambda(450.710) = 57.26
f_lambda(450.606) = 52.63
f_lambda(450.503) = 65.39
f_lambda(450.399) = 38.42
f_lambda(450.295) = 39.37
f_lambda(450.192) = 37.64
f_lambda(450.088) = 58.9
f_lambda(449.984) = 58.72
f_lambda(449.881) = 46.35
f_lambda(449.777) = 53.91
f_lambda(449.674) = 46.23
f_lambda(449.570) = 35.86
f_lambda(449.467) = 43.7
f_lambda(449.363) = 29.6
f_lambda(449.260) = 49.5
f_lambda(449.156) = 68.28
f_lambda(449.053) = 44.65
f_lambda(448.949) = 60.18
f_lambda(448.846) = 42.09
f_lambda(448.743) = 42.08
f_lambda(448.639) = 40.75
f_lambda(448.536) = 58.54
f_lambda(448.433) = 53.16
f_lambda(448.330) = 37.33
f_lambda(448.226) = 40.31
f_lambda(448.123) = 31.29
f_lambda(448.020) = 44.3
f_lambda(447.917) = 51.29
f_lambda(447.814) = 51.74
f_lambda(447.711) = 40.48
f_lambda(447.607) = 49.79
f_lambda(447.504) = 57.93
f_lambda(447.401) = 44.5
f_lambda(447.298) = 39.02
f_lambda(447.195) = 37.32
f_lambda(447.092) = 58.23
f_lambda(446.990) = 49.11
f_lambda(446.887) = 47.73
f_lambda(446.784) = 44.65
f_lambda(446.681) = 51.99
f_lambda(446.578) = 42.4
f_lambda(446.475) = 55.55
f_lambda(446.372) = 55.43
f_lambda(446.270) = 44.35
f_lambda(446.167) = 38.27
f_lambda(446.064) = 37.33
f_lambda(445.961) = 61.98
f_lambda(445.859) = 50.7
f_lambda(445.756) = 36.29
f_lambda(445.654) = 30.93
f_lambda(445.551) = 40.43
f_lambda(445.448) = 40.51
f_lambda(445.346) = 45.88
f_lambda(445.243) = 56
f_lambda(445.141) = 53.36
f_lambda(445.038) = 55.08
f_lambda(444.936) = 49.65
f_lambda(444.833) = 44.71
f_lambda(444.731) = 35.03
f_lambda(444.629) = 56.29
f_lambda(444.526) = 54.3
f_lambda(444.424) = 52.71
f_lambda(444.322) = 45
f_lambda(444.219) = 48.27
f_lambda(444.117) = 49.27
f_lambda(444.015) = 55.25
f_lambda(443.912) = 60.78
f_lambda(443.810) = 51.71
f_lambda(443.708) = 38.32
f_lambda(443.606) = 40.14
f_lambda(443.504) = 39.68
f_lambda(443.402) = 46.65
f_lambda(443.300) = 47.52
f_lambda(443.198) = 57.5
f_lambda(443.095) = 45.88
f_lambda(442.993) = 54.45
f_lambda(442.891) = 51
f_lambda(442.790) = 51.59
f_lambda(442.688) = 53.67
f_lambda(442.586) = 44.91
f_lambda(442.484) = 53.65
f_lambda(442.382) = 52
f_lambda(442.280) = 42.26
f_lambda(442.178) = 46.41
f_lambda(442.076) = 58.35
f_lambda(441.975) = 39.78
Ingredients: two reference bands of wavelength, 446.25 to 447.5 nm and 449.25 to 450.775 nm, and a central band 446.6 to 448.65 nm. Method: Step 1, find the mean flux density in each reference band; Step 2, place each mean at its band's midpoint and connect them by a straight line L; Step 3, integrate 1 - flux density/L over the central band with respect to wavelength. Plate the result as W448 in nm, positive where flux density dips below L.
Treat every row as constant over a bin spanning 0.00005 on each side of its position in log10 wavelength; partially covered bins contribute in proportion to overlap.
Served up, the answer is 0.06 nm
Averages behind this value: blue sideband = 48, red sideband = 47.5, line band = 46.5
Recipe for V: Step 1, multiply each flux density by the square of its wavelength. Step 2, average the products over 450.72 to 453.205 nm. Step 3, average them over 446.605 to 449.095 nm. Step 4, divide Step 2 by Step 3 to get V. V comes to 1.0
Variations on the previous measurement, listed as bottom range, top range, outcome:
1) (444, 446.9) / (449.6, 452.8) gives 1.04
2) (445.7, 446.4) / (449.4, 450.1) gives 1.06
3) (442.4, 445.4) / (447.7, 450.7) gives 0.97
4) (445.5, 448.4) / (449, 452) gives 1.09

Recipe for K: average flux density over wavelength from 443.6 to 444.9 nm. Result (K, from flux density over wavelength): 48.9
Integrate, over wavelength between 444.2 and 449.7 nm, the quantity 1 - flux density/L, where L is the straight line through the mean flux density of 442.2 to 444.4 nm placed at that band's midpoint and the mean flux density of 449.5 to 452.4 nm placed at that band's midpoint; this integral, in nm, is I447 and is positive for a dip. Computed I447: 0.262 nm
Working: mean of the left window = 49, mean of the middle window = 46.7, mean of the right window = 49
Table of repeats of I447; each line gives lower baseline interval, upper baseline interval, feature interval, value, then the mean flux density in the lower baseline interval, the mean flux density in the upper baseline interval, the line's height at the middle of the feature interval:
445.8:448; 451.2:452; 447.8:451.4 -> 0.233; 48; 52.1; 50.3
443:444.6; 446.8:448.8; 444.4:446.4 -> 0.046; 49.1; 46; 47.9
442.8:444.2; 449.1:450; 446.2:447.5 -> 0.014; 49.2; 47.6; 48.3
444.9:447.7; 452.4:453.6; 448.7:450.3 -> -0.041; 47.1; 45.6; 46.4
